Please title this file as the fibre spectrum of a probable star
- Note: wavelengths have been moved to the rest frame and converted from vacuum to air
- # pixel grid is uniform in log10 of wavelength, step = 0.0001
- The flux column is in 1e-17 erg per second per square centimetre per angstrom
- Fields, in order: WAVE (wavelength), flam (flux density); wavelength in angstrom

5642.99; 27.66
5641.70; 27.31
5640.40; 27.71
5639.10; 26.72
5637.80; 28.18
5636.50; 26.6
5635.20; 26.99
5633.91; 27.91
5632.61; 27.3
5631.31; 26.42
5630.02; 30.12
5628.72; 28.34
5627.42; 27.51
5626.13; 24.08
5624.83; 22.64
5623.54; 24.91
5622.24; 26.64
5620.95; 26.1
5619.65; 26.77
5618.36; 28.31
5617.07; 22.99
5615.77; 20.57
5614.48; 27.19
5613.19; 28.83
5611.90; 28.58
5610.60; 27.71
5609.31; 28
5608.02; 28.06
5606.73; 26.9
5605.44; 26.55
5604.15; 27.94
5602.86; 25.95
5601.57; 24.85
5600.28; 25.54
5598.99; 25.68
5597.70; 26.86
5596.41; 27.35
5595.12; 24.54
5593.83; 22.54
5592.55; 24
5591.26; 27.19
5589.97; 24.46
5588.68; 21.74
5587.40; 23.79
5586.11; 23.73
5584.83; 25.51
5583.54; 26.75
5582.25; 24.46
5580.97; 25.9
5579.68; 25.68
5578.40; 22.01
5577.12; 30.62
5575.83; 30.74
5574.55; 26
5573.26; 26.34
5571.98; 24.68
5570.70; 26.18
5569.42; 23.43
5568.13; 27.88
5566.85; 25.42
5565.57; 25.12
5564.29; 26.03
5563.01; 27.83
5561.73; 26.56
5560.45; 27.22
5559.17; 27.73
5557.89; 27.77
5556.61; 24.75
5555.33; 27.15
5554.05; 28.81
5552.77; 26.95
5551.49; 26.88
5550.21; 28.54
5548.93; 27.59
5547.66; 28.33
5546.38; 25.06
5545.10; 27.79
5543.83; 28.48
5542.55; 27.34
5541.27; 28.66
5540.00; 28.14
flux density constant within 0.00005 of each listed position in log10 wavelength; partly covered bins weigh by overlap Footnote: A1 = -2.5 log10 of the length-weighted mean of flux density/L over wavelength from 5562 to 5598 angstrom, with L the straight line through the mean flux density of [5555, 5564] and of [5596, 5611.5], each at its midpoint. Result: 0.05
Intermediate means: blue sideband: 27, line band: 25.6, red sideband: 26.8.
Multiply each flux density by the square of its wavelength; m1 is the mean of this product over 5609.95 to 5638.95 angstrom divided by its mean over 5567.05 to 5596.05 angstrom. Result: 1.1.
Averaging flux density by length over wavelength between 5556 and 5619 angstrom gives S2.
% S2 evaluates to 26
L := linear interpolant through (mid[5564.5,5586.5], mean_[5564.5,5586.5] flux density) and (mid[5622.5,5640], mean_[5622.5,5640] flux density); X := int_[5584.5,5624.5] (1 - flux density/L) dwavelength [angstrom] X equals 0.9 angstrom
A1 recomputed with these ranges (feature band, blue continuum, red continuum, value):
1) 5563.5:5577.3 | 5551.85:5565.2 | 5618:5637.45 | 0.02 mag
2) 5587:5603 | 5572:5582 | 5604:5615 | 0.09 mag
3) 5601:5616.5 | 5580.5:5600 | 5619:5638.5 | -0.04 mag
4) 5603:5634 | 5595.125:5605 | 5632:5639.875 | 0.00 mag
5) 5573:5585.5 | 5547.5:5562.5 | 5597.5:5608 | 0.02 mag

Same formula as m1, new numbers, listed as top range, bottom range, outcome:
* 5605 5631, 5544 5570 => 1.01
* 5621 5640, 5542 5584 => 1.02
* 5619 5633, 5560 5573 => 1.04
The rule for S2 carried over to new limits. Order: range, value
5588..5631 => 26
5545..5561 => 27.2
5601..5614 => 27.4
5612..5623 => 26.1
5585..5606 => 25.2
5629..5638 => 27.6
